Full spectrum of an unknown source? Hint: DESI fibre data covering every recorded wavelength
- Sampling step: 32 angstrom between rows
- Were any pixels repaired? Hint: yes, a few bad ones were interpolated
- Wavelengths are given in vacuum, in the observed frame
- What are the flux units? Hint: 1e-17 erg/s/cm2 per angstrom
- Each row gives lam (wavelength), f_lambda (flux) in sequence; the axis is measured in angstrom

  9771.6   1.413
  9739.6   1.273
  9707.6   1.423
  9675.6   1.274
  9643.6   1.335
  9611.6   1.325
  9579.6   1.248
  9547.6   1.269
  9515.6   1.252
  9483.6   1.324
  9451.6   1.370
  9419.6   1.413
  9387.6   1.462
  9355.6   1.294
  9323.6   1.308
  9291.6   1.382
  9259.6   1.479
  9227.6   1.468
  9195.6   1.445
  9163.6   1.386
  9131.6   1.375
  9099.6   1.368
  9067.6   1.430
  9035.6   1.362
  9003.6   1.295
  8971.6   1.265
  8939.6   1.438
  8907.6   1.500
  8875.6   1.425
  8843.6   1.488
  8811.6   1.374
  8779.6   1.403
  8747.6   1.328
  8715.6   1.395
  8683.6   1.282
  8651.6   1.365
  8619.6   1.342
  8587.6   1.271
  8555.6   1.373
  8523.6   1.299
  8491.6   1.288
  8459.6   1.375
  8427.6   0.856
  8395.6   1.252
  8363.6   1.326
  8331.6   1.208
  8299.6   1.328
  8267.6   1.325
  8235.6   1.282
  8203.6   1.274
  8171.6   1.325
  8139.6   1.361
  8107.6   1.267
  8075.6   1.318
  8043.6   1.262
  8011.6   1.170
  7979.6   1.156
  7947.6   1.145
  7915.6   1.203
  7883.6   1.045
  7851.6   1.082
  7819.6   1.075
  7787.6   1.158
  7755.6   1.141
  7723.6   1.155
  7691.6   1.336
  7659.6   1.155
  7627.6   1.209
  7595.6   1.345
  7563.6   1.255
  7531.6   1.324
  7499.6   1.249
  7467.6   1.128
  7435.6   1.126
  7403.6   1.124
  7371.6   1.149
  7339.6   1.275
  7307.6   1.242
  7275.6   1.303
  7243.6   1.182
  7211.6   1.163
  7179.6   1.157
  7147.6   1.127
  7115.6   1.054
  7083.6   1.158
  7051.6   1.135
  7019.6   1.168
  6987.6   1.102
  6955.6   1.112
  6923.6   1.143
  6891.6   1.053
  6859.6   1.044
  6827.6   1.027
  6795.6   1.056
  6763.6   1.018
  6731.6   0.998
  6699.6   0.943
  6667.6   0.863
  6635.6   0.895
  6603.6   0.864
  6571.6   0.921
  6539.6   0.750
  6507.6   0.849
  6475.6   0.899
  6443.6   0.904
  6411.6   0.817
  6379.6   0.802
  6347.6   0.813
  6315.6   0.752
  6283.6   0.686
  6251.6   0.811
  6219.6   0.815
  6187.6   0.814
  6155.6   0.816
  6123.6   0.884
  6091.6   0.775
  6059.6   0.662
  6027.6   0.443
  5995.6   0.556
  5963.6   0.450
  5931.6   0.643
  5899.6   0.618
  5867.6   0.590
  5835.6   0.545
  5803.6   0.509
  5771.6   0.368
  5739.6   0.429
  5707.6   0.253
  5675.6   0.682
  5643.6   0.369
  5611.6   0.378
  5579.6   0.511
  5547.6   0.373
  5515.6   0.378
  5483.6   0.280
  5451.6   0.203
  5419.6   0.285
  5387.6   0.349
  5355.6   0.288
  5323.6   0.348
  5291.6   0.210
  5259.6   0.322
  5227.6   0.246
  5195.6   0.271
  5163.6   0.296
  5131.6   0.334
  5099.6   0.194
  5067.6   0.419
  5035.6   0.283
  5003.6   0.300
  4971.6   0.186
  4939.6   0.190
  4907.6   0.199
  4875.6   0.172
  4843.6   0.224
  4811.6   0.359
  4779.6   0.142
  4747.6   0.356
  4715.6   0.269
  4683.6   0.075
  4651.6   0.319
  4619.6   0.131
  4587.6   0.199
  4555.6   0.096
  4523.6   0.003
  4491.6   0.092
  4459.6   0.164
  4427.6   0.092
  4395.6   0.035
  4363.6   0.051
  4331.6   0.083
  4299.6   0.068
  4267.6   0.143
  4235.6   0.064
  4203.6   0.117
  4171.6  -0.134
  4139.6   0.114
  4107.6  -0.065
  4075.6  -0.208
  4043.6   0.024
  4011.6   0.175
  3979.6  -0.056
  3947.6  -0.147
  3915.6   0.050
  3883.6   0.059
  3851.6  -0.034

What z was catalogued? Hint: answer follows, 0.520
